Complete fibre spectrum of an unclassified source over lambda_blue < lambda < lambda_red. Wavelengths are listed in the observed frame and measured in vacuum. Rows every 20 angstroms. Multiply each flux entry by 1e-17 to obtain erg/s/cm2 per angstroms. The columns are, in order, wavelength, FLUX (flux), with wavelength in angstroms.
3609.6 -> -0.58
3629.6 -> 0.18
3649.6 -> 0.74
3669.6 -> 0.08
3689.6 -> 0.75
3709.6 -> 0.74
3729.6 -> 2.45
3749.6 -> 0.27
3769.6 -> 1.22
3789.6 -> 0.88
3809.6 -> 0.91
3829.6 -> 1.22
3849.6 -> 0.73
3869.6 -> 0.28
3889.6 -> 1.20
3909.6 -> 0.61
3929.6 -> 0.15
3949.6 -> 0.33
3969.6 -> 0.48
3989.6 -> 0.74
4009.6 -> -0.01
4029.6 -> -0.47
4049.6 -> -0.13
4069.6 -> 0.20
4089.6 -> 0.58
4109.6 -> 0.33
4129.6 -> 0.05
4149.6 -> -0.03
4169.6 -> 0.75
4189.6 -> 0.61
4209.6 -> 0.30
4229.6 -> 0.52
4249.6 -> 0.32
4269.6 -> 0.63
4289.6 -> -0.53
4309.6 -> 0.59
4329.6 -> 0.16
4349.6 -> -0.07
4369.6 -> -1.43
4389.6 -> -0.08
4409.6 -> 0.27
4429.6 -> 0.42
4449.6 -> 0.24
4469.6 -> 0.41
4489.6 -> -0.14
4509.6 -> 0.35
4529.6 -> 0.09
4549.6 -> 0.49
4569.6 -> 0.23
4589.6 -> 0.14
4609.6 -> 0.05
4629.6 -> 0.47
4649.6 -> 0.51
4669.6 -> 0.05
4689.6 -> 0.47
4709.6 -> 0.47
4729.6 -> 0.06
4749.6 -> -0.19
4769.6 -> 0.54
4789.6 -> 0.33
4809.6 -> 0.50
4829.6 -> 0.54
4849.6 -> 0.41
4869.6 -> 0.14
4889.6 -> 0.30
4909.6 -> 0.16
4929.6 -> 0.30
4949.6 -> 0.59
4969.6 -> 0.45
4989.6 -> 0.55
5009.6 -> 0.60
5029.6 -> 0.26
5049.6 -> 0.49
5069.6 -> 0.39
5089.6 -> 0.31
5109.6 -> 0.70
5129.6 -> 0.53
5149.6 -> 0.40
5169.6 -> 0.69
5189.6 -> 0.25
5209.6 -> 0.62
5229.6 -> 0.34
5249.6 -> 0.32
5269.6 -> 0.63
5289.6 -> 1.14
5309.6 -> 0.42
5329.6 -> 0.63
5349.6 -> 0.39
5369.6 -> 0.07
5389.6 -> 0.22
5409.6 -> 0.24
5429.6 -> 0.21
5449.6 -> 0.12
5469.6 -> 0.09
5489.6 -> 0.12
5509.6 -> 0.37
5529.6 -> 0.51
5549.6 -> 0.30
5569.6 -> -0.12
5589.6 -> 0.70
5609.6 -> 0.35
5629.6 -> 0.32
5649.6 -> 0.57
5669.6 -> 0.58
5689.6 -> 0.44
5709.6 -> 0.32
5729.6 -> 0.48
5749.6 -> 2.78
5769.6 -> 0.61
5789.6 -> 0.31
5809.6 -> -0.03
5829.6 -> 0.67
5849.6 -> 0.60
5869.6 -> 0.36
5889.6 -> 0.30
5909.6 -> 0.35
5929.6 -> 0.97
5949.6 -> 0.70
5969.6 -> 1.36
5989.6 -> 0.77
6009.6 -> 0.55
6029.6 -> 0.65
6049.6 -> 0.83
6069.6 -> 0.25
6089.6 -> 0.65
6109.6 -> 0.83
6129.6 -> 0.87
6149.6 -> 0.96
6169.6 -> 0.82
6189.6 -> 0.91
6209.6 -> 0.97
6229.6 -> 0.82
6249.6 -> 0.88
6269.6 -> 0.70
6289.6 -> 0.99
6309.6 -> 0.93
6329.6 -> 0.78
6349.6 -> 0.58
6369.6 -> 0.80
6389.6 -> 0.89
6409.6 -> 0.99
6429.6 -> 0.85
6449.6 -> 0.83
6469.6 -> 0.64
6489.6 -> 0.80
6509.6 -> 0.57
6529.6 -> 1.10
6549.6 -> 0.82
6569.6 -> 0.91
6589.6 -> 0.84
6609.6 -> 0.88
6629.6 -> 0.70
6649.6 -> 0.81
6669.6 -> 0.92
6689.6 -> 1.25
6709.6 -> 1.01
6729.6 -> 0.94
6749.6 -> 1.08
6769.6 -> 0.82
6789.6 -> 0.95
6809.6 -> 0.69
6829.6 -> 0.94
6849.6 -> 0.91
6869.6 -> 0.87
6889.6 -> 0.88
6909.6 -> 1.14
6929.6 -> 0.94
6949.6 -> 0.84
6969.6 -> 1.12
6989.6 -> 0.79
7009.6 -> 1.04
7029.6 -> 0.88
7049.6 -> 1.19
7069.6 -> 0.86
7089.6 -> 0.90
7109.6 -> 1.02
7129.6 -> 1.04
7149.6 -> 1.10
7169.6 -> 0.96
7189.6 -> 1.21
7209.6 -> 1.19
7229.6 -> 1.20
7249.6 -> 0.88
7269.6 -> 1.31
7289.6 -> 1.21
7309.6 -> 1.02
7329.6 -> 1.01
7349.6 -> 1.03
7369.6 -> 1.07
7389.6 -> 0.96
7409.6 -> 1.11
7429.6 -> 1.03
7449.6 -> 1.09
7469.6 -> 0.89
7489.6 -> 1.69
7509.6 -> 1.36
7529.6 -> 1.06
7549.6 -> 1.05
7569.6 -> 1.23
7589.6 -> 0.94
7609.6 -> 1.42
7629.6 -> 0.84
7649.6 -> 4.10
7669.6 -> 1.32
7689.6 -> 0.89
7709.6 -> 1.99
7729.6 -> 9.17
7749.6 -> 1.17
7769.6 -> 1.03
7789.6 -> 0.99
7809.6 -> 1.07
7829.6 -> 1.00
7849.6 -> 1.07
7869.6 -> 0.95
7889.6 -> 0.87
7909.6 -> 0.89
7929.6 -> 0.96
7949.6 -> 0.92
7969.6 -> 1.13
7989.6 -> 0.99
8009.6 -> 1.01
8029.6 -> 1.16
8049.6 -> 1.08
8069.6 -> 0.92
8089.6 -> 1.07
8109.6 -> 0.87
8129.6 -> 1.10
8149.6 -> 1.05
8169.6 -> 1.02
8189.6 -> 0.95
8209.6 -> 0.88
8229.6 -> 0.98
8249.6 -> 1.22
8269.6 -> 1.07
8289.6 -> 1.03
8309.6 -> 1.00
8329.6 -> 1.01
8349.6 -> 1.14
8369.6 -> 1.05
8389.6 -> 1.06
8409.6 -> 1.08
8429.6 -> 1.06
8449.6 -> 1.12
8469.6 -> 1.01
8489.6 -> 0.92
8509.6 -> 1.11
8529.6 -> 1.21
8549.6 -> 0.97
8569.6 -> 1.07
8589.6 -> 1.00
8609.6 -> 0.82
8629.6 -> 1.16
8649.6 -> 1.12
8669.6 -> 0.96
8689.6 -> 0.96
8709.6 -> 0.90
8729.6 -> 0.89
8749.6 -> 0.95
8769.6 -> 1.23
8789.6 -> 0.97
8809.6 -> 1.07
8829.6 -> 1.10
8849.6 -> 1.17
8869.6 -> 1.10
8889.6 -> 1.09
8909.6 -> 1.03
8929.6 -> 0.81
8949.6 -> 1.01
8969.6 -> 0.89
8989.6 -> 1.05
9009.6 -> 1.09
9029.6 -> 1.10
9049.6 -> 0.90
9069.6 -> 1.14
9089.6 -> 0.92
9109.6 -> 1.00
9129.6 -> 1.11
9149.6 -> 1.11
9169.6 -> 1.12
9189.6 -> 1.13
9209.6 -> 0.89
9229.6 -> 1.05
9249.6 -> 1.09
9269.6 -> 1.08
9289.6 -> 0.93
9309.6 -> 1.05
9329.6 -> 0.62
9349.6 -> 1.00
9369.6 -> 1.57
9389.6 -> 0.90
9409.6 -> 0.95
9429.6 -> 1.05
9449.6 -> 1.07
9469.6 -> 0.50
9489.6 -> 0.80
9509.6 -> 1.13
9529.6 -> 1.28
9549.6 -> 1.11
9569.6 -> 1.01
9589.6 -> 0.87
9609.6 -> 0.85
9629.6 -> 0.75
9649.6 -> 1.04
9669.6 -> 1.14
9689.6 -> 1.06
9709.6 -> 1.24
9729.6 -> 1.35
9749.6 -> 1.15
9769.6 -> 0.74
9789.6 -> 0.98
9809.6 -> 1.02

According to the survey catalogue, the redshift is 0.54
